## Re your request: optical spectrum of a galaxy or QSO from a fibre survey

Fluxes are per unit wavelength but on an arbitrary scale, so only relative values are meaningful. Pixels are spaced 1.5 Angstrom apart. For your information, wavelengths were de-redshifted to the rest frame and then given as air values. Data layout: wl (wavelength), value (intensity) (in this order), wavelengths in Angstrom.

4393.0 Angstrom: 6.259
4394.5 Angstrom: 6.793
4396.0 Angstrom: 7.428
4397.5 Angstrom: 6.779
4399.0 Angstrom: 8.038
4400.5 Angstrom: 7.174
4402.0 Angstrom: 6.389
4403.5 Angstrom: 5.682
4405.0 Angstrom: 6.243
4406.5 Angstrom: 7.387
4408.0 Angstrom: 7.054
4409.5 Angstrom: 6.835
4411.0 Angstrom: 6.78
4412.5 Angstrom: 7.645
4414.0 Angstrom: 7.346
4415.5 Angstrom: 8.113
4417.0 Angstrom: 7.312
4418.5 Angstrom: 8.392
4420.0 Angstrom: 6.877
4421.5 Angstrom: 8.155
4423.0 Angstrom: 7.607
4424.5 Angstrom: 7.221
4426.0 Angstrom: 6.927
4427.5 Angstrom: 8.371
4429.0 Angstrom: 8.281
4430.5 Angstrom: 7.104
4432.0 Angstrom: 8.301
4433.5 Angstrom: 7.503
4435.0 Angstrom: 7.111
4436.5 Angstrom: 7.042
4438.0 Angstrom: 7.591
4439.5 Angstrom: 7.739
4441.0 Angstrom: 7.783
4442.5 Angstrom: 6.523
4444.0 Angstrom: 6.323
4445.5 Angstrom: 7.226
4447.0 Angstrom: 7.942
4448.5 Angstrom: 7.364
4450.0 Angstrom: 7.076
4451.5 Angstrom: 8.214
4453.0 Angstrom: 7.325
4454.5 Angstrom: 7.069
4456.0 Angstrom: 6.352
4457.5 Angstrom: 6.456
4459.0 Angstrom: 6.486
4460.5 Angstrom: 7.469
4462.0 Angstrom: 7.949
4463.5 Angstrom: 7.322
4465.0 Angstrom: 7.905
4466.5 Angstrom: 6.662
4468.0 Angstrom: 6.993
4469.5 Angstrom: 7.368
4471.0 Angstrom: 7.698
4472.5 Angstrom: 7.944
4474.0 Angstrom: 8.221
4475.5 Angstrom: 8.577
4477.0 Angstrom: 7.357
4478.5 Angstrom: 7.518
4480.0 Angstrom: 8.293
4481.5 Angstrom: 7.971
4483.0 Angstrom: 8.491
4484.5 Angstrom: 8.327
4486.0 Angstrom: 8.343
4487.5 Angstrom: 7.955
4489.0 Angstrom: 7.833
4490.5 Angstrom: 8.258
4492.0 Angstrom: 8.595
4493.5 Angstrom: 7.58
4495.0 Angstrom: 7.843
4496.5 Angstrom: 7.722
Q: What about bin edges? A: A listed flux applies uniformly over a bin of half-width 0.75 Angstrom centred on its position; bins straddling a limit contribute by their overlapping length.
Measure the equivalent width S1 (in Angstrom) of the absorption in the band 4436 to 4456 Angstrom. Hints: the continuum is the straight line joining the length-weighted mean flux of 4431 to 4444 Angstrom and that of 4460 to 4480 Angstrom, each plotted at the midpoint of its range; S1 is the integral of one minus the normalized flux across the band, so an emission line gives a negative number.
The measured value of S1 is 0.4 Angstrom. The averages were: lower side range 7.38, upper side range 7.64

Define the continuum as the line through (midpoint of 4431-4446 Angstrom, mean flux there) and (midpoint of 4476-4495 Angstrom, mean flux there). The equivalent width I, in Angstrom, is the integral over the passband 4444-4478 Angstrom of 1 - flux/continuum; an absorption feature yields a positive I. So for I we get 1.2 Angstrom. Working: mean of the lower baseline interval 7.31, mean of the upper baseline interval 8.04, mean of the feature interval 7.38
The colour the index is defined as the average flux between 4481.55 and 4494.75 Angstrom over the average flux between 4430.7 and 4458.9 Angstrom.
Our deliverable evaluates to 1.1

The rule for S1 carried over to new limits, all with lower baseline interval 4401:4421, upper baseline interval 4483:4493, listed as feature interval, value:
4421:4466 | 1.07 Angstrom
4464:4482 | 0.69 Angstrom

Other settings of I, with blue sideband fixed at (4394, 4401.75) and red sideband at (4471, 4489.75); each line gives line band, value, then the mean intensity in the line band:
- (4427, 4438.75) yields -0.1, 7.65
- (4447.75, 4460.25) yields 1.2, 7.06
